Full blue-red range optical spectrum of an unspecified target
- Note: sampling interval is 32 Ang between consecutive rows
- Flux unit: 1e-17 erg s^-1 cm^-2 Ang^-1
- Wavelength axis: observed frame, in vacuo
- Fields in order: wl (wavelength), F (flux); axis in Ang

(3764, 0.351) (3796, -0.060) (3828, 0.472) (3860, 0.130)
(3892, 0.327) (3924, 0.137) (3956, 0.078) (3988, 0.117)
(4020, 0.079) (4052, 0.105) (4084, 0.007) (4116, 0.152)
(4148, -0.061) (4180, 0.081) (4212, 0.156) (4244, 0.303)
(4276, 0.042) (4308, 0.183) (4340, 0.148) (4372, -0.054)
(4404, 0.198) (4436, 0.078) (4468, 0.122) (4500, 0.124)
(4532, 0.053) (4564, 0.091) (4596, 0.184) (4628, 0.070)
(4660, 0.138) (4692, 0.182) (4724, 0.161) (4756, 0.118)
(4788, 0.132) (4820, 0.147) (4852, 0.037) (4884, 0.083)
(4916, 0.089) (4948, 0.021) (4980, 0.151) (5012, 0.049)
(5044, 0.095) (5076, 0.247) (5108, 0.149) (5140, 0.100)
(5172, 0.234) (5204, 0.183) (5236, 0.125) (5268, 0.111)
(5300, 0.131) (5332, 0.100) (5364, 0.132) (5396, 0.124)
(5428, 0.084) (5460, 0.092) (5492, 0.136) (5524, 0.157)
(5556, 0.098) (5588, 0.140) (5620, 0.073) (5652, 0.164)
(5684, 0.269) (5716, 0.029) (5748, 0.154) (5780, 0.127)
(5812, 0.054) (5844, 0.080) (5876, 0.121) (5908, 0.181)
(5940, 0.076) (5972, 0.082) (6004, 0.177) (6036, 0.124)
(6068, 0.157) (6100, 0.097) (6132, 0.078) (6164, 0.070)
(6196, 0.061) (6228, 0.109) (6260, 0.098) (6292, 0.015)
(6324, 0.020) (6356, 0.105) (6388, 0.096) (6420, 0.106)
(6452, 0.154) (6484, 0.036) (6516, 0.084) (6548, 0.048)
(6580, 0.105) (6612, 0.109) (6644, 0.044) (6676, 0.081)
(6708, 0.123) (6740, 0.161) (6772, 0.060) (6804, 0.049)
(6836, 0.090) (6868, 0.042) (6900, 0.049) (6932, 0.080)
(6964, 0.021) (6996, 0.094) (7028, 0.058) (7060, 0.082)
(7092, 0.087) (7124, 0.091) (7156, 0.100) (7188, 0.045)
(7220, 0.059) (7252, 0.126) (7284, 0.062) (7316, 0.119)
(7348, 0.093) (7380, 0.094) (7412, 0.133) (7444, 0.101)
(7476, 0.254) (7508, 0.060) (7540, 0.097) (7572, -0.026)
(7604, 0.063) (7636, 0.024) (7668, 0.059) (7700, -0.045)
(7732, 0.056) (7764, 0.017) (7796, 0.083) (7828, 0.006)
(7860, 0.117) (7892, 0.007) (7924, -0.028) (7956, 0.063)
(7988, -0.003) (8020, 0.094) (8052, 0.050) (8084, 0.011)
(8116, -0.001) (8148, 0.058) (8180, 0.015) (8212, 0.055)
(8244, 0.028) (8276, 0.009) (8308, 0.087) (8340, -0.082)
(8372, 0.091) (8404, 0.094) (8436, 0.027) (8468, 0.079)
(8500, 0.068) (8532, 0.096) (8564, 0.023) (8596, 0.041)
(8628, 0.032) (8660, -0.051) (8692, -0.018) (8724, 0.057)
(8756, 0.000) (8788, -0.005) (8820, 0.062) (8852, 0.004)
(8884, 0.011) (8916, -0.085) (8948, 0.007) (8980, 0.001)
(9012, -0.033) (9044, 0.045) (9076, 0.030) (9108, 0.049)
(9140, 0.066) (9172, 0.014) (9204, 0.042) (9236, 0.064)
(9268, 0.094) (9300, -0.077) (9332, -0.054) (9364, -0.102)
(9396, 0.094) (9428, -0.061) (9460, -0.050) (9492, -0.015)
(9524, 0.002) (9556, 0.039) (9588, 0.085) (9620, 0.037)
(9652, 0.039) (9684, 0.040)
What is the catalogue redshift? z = 0.138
